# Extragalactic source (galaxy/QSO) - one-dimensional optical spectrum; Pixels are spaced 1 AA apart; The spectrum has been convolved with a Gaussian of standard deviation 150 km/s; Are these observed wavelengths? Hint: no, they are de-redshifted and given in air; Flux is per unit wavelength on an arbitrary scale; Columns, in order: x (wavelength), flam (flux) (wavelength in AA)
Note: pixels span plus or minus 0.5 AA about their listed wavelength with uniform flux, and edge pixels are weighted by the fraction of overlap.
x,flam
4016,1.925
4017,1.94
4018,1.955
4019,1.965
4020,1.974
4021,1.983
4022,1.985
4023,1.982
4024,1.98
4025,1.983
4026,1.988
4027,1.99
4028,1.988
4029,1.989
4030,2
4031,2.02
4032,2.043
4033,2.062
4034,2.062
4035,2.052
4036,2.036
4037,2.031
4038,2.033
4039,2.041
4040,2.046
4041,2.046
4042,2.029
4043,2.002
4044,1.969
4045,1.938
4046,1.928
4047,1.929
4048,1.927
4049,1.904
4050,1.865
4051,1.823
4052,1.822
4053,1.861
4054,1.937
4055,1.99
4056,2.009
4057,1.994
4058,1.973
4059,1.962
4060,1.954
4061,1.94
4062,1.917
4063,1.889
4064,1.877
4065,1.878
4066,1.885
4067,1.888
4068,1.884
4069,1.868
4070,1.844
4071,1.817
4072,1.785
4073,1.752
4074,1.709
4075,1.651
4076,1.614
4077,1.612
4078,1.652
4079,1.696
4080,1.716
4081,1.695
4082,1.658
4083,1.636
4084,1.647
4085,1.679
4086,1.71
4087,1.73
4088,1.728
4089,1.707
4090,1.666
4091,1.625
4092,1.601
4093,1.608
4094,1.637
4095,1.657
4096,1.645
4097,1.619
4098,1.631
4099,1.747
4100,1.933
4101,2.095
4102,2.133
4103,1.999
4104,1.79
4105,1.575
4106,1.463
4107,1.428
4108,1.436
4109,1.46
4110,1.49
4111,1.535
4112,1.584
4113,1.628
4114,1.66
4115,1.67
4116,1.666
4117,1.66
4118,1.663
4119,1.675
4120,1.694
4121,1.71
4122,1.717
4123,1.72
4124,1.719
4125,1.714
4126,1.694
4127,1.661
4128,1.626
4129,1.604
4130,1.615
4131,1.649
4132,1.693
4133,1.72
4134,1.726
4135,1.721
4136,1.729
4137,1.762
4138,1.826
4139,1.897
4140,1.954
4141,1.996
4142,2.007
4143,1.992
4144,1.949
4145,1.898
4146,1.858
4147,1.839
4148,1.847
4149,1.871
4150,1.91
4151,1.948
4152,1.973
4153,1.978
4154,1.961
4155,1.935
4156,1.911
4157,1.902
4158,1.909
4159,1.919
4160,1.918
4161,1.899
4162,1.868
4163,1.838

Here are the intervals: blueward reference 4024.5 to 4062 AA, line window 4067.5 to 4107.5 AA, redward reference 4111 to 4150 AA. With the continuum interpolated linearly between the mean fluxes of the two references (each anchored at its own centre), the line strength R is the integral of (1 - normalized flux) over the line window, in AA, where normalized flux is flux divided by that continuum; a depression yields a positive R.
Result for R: 3.1 AA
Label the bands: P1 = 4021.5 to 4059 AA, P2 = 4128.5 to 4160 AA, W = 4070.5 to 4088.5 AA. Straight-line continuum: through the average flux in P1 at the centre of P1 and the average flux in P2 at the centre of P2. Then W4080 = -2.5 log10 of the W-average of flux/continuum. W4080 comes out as 0.14 mag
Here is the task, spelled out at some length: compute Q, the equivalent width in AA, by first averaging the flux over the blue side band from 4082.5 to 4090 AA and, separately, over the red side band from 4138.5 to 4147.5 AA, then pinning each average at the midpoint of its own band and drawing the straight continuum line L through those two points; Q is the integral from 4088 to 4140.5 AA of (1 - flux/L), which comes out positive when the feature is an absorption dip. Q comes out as 3.4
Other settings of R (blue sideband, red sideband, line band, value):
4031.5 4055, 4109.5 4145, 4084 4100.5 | 1.3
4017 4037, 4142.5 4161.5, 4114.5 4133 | 2.5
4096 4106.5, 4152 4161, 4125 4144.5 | 1.0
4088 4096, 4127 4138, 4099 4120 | -0.2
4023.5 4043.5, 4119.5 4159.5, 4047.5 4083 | 2.3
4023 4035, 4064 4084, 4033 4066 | -1.2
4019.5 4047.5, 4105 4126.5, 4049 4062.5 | -0.2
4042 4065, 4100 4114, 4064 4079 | 0.6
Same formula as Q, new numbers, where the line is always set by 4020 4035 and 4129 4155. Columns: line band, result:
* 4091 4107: 1.5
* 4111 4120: 1.1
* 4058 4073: 0.5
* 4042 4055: 0.4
